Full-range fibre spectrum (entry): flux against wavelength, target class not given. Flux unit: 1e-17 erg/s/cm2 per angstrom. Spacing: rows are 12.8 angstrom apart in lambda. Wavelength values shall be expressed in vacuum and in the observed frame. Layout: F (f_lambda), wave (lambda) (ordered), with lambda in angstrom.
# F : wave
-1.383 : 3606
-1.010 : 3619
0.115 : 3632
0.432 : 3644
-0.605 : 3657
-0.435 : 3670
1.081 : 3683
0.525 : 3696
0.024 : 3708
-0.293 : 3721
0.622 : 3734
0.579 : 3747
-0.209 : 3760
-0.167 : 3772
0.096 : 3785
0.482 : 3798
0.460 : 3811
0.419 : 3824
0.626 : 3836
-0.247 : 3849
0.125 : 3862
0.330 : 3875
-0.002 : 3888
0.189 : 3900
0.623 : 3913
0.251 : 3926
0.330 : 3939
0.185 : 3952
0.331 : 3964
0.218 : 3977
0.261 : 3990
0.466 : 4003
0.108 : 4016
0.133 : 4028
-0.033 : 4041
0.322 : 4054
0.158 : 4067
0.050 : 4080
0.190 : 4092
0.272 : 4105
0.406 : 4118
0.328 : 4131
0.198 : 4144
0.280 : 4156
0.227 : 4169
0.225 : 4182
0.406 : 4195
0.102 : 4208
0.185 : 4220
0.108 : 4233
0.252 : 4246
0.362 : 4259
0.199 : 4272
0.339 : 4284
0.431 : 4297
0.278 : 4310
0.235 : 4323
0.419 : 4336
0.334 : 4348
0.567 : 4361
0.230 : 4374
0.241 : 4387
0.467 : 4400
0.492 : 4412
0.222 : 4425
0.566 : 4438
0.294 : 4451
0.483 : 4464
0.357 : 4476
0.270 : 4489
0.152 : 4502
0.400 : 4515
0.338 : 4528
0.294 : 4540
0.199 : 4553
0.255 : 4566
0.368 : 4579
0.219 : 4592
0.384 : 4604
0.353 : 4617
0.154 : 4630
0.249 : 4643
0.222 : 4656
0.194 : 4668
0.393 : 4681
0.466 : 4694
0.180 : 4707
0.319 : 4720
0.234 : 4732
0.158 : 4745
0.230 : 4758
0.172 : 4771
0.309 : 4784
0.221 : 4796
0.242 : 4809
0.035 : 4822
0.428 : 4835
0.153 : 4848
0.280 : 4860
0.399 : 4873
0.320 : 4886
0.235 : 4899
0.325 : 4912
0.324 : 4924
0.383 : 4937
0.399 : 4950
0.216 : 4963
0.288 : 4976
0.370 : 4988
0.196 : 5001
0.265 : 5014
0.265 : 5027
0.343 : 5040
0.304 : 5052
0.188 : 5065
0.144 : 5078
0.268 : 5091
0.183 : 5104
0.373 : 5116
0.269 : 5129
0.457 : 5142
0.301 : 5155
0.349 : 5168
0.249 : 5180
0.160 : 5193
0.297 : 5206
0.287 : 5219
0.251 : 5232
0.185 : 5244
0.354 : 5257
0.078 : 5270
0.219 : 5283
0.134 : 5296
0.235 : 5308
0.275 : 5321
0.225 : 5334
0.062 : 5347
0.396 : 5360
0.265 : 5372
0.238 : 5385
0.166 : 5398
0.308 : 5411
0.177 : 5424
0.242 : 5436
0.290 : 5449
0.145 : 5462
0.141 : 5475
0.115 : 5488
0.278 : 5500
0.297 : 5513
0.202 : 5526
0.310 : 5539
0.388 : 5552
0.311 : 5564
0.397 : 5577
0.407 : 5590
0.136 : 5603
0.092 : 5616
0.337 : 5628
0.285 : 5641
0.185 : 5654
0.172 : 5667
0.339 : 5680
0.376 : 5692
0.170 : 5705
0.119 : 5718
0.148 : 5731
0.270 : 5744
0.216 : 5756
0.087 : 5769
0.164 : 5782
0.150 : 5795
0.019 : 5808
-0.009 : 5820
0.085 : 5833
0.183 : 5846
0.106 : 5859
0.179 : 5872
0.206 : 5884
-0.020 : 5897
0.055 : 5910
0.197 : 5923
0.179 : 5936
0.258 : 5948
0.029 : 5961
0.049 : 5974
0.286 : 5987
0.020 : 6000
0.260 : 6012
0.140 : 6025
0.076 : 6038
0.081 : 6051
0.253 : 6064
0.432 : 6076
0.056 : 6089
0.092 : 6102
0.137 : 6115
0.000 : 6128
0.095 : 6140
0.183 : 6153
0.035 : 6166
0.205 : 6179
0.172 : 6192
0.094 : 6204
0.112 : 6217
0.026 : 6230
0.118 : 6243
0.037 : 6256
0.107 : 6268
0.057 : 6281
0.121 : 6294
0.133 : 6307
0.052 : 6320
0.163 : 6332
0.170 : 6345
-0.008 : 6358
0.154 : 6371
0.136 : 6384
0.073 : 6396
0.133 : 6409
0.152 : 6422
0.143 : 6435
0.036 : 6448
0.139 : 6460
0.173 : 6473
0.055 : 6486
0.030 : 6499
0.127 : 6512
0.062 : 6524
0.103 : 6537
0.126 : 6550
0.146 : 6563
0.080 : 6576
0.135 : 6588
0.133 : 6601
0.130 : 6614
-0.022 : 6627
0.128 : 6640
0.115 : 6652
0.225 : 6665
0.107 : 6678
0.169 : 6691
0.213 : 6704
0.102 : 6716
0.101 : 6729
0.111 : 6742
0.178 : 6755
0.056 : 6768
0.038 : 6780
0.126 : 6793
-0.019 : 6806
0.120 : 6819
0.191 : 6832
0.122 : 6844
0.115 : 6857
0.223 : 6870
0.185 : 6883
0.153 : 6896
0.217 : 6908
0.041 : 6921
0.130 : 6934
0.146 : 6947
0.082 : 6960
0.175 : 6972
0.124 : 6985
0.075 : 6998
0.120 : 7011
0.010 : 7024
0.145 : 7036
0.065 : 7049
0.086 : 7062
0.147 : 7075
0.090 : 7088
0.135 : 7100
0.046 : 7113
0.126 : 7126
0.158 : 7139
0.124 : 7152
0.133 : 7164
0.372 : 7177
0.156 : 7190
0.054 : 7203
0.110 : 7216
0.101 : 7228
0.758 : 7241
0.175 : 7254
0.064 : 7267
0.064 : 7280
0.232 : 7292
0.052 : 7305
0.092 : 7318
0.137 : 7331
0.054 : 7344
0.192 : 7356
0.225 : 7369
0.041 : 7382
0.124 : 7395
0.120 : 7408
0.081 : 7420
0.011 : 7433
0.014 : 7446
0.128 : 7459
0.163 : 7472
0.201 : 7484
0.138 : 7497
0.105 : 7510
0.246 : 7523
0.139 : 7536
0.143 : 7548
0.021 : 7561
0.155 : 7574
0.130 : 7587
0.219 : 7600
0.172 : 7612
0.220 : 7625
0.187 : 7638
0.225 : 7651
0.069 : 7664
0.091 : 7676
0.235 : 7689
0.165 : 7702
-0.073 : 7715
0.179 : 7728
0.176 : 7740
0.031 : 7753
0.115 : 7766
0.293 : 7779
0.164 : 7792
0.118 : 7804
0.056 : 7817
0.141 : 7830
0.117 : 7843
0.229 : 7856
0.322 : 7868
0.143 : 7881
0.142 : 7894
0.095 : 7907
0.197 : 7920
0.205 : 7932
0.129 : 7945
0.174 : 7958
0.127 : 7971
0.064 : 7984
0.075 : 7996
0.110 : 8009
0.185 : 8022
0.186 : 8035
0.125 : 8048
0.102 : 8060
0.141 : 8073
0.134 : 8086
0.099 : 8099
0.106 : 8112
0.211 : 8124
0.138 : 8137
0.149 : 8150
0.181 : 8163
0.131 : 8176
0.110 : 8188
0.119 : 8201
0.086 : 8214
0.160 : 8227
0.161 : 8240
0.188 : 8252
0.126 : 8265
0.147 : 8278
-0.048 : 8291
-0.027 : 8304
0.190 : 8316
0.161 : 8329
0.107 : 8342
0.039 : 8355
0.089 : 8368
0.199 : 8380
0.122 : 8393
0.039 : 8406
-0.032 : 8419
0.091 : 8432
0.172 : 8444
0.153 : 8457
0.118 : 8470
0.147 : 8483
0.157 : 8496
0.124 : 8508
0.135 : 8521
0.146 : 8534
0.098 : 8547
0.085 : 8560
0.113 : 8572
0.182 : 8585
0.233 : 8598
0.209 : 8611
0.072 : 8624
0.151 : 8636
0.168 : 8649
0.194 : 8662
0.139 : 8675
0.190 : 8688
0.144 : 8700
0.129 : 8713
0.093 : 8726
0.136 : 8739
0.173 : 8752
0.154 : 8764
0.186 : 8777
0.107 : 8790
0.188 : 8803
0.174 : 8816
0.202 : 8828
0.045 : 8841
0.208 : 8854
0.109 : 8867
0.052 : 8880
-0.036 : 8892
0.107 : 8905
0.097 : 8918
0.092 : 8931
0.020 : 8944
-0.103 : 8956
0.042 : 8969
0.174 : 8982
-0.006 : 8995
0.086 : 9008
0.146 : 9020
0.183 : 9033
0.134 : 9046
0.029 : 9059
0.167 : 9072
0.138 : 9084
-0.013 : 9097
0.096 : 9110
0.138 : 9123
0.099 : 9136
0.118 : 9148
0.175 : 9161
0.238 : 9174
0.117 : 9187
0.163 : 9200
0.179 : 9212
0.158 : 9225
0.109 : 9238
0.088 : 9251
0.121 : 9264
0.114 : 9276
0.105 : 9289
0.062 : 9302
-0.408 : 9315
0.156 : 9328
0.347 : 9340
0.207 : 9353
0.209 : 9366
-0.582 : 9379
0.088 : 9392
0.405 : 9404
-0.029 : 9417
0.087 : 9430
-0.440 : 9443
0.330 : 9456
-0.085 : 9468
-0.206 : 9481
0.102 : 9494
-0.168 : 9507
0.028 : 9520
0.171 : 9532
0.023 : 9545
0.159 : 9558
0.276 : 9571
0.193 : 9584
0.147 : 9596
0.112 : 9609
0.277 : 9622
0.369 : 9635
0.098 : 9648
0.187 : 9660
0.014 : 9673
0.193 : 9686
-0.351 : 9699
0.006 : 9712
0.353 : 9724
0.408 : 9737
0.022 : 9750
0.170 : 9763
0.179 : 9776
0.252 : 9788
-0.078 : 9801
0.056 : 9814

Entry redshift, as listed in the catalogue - 0.943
